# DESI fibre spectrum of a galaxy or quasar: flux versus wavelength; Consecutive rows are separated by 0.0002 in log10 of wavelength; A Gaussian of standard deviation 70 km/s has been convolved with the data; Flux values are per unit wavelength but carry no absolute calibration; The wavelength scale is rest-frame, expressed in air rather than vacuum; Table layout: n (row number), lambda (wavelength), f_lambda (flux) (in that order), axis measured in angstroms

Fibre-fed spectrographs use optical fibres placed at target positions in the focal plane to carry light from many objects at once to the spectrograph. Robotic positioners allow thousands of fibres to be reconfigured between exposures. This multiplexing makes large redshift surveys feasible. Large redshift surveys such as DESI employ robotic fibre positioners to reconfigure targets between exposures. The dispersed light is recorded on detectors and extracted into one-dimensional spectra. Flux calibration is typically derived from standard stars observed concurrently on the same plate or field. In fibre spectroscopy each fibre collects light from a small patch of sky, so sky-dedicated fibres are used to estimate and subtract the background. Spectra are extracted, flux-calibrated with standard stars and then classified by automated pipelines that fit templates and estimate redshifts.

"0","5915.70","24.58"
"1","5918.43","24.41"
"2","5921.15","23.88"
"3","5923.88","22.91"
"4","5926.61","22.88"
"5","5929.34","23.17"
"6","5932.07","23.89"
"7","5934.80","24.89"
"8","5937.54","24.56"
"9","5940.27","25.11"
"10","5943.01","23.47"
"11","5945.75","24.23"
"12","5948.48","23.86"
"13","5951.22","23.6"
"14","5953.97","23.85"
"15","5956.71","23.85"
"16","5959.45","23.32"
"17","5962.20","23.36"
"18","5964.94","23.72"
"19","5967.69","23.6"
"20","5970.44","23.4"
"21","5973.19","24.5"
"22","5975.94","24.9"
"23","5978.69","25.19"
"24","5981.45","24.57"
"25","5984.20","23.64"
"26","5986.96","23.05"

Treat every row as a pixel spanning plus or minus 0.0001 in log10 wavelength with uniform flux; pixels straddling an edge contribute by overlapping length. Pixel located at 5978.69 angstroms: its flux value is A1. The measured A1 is 25.19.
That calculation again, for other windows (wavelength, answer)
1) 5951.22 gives 23.6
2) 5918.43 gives 24.41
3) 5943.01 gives 23.47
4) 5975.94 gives 24.9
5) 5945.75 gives 24.23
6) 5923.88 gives 22.91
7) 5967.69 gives 23.6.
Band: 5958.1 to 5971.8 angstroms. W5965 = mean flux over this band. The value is 23.5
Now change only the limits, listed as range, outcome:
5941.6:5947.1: 23.8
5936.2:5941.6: 24.9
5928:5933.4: 23.5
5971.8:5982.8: 24.8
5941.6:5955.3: 23.8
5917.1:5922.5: 24.2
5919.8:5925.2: 23.4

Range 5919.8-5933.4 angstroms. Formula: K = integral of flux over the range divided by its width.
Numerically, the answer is 23.3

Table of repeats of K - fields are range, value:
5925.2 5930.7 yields 23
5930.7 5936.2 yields 24.4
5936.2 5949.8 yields 24.3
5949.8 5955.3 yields 23.7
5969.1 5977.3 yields 24.3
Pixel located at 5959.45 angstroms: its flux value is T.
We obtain 23.32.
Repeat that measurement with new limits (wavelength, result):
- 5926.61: 22.88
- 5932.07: 23.89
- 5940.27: 25.11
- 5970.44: 23.4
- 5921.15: 23.88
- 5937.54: 24.56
